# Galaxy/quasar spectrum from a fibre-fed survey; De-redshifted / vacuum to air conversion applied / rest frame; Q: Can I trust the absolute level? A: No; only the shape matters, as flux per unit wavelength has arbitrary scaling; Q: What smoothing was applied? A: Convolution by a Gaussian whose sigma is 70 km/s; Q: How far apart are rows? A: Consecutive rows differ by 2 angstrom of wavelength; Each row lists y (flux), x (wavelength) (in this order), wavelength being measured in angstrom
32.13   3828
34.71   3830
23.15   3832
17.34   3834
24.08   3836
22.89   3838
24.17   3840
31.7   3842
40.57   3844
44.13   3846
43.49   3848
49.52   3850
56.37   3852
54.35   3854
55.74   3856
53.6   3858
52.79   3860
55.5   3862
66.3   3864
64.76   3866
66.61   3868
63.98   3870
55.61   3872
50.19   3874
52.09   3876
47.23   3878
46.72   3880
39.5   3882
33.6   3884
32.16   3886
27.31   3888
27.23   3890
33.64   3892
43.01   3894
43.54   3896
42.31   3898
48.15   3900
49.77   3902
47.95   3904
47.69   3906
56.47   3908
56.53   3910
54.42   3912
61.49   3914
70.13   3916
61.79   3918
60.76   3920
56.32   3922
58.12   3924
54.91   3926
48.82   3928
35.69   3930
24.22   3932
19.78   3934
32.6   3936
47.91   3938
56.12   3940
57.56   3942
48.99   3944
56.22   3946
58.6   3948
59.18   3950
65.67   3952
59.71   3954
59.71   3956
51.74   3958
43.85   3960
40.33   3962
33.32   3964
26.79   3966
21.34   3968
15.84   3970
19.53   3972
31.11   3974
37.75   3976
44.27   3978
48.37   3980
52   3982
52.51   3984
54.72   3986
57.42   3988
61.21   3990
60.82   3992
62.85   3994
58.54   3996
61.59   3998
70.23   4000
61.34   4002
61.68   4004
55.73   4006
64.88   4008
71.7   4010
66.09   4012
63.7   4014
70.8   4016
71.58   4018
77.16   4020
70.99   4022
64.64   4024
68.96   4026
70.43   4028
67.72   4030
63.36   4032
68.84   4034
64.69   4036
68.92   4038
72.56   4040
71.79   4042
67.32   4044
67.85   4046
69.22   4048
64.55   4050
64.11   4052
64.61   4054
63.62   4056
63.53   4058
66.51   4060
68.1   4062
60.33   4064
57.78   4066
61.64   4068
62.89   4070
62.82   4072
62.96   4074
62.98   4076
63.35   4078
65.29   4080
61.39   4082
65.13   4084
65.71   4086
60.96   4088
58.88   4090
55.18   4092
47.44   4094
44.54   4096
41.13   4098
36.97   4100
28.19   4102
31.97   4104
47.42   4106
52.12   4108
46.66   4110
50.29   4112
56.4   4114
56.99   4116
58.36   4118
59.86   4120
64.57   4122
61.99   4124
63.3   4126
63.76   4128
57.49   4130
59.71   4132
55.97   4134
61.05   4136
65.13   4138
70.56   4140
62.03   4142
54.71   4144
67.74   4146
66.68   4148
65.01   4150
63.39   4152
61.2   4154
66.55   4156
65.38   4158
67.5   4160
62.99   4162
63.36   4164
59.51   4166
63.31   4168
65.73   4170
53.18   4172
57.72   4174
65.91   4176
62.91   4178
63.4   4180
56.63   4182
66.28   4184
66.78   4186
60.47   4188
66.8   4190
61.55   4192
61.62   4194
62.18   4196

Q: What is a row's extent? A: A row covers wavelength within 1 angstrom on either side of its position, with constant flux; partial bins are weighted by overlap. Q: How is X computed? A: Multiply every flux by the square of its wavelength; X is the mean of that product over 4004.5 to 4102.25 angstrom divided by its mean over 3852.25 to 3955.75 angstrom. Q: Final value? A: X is 1.35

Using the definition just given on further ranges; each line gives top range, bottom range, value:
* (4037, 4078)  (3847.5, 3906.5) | 1.48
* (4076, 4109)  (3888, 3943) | 1.19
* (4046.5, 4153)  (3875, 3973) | 1.41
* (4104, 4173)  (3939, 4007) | 1.30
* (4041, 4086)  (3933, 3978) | 1.59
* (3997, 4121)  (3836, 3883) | 1.38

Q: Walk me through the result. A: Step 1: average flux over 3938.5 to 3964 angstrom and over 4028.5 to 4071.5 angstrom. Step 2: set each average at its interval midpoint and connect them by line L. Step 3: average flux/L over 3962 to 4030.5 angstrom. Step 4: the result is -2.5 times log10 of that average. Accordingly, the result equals 0.09 mag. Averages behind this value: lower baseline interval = 53.8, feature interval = 54.9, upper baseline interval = 65.7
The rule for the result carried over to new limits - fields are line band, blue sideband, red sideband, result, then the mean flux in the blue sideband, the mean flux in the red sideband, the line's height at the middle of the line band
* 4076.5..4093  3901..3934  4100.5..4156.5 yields -0.104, 51.8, 57.6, 56.4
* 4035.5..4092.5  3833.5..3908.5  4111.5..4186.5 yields -0.136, 45.2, 62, 56.8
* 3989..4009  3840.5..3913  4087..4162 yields -0.182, 48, 56.8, 52.3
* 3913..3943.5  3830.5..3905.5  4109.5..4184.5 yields -0.045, 44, 61.5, 47.8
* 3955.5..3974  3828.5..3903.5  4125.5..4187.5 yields 0.424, 43.7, 62.7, 50.1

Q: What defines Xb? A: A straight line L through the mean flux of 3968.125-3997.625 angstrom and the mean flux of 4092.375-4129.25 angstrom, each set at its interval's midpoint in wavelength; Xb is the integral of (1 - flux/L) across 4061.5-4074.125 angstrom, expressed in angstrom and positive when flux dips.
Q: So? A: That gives -3.3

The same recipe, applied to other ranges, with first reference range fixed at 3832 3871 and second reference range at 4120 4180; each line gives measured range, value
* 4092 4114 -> 5.9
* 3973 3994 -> 1.1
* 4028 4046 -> -3.8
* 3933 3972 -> 5.5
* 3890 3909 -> 1.5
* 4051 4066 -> -1.7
